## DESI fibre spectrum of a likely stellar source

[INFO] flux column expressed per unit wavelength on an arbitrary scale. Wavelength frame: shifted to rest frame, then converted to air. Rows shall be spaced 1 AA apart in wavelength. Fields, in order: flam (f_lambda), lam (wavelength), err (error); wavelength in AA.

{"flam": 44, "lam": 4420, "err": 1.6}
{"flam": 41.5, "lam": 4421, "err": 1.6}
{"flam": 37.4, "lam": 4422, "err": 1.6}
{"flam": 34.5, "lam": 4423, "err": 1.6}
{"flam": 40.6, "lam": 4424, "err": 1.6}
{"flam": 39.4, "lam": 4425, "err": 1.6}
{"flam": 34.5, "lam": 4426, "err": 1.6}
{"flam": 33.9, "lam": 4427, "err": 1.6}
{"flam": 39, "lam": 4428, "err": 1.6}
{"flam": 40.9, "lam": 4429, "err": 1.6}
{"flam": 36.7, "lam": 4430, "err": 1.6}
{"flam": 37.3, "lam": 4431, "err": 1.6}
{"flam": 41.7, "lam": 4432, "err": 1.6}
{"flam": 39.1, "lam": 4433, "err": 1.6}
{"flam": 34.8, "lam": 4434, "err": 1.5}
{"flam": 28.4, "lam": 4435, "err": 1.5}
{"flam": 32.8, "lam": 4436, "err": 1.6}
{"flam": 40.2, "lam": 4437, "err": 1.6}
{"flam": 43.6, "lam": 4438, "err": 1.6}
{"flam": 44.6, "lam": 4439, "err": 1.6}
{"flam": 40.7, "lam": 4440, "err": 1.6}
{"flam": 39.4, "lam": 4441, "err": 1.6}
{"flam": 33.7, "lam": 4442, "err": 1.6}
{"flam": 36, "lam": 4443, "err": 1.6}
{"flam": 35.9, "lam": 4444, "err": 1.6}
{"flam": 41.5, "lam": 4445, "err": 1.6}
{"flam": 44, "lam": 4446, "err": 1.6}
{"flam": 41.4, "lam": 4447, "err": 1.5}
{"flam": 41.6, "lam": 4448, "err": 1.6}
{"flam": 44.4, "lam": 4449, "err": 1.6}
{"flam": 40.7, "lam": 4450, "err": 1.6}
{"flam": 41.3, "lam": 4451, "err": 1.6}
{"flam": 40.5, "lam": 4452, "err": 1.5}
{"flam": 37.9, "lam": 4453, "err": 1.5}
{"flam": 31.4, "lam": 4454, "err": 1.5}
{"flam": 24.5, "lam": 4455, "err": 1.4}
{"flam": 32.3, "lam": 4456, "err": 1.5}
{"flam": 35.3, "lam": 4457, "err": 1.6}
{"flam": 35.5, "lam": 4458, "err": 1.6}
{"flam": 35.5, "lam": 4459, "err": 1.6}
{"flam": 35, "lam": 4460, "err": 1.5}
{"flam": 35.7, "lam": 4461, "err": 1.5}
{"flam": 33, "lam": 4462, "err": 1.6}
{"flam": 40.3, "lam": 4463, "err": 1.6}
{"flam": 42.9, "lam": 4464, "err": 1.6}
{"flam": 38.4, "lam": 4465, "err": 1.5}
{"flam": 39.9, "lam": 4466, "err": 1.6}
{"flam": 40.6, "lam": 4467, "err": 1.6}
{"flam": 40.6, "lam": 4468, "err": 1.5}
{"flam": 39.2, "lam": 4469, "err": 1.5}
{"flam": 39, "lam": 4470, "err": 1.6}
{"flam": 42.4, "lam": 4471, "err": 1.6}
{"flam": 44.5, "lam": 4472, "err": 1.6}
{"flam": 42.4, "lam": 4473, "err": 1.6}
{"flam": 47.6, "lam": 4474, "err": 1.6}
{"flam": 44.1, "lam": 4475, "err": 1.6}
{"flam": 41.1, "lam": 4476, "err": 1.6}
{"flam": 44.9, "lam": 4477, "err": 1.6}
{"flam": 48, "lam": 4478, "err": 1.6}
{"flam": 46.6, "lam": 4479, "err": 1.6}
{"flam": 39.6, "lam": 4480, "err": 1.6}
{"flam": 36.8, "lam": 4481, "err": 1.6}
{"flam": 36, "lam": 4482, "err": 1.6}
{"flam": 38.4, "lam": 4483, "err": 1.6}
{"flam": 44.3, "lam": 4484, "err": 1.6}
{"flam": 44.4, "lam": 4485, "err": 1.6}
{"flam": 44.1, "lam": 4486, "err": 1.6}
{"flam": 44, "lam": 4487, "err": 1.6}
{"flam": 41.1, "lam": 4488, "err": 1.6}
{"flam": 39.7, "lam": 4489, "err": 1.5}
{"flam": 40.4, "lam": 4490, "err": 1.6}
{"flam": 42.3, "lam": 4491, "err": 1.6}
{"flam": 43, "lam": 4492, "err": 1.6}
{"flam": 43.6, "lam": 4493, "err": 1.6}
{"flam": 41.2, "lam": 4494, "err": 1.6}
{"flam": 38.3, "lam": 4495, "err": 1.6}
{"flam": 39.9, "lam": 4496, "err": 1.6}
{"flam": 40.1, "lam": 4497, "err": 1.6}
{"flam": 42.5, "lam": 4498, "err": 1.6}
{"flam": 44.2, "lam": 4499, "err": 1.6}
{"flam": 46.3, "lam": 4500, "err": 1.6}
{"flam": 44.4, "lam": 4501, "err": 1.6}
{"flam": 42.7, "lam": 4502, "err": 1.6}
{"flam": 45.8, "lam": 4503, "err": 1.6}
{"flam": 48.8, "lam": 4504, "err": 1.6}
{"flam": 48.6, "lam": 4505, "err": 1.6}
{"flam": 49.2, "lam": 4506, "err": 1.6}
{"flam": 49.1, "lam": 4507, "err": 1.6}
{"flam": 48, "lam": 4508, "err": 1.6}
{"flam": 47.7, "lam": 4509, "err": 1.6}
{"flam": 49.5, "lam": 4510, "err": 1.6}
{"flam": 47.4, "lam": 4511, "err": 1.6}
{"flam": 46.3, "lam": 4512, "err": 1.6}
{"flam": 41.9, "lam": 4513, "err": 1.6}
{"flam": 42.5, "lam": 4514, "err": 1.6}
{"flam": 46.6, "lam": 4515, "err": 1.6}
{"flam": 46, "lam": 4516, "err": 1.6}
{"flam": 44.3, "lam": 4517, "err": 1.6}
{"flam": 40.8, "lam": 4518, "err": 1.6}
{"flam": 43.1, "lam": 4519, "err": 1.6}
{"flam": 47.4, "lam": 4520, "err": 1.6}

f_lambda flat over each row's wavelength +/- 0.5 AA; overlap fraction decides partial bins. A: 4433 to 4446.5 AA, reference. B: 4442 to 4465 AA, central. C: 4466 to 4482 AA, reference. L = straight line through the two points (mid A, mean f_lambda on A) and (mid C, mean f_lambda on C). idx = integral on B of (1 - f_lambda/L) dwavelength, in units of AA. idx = 1.3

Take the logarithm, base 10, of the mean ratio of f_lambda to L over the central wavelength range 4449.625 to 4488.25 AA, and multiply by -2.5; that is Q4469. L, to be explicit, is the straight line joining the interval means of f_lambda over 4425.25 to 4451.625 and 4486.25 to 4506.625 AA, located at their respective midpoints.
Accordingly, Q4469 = 0.040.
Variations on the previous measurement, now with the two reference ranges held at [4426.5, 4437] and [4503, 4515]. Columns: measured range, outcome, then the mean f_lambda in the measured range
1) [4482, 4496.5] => 0.072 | 41.6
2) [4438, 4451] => -0.058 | 40.5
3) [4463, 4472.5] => 0.019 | 40.8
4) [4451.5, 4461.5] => 0.165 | 34.4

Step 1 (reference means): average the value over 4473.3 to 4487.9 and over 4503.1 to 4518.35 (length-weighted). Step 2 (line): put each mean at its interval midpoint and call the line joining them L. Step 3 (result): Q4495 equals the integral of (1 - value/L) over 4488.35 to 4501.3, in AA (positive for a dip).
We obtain 0.8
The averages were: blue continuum 42.8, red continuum 46.5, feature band 41.9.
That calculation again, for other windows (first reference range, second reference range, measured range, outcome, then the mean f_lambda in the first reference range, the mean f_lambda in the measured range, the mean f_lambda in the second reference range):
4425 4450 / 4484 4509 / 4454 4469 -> 1.7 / 38.6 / 36.3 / 43.9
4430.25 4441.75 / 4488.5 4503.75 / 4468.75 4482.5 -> -0.5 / 38.3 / 42.4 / 42.4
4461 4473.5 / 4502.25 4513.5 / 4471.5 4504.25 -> 0.8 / 40.1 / 42.7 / 47.4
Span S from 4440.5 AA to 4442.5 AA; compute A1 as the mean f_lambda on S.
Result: 36.5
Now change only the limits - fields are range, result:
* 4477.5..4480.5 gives 44.7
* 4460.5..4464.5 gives 38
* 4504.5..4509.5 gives 48.5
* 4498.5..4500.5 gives 45.2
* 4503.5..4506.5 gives 48.9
